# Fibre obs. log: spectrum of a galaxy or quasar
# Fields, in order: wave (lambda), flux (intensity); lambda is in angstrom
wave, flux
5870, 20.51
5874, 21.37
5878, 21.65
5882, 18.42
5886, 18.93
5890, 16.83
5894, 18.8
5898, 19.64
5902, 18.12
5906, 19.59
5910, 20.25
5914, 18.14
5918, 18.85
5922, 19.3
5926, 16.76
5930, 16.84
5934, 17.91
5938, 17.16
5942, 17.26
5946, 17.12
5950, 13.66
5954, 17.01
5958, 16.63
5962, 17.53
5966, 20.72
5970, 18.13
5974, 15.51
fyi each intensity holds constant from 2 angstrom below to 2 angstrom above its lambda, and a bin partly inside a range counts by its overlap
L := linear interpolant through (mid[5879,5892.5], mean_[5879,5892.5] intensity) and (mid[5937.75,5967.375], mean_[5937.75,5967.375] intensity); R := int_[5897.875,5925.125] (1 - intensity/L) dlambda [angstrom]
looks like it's -1.7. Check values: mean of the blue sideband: 18.4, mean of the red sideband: 17.1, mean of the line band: 19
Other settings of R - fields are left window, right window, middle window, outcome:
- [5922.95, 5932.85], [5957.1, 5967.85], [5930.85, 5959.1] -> 1.7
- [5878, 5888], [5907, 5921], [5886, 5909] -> 0.6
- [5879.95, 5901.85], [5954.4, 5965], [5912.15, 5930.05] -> -0.1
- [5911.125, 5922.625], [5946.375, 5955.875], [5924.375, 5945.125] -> -0.1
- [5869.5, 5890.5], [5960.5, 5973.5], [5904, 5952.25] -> 3.3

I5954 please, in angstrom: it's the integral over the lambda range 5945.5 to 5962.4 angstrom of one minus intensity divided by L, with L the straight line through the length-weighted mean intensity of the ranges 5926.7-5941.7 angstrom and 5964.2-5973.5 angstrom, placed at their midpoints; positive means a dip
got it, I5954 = 1.8 angstrom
